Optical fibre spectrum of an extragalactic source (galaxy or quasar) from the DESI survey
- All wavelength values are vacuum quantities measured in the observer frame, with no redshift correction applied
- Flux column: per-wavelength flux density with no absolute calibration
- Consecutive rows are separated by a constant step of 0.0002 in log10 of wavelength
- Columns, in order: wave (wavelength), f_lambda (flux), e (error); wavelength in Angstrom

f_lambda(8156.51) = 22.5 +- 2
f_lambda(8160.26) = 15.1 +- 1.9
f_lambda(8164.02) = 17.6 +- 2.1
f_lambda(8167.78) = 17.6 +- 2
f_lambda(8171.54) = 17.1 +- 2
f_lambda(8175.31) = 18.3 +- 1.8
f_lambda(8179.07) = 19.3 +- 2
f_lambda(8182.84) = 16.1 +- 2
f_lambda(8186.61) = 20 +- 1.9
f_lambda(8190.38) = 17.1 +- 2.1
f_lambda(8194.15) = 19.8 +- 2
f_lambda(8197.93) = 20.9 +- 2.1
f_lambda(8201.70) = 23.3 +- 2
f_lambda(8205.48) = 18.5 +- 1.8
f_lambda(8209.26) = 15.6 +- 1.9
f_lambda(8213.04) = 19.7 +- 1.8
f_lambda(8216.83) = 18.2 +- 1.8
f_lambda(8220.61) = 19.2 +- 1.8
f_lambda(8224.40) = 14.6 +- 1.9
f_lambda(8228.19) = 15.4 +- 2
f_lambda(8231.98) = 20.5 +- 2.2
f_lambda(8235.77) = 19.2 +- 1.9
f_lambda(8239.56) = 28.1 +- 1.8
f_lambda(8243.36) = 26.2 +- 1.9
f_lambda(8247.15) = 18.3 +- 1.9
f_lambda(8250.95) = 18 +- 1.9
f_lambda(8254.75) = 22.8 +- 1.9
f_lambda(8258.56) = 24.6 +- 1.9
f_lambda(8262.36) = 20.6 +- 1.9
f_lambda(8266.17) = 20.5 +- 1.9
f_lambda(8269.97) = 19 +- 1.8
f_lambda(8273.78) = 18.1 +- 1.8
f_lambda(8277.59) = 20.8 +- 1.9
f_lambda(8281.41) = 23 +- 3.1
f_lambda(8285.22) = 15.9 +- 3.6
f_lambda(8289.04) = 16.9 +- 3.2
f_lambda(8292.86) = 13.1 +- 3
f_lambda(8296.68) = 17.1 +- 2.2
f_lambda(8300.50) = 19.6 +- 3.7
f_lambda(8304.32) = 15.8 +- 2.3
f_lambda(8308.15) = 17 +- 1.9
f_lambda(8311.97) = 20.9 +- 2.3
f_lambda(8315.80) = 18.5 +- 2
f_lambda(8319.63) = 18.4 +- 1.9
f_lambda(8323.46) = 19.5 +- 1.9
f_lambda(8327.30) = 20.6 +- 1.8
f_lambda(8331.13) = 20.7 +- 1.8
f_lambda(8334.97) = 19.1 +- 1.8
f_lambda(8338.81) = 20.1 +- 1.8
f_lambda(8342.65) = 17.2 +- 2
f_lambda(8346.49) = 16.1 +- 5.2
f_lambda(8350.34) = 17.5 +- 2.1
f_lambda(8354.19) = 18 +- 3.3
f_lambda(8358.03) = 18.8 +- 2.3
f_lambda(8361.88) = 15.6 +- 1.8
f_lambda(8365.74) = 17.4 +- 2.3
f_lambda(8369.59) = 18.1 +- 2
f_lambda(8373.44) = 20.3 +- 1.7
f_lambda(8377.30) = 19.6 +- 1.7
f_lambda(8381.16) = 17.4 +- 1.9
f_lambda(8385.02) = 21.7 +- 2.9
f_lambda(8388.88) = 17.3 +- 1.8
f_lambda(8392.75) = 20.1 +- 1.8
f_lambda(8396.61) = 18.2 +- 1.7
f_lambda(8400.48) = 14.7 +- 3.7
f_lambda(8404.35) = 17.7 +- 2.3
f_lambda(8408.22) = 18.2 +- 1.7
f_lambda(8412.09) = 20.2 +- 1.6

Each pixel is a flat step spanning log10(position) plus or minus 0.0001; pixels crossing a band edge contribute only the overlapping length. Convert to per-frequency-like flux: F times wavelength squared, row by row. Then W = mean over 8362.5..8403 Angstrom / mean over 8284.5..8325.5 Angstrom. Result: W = 1.1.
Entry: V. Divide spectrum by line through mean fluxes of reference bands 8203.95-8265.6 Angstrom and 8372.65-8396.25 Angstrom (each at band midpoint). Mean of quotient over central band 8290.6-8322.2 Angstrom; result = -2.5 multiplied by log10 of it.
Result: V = 0.12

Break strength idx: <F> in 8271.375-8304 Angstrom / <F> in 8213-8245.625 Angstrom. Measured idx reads 0.89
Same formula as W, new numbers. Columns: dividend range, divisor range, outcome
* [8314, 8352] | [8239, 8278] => 0.90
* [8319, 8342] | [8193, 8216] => 1.04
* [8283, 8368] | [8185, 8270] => 0.92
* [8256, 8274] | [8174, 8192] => 1.17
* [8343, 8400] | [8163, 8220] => 1.02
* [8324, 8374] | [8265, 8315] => 1.02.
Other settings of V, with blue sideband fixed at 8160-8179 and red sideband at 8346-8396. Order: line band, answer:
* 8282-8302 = 0.071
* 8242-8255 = -0.174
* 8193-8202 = -0.195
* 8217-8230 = 0.070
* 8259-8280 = -0.130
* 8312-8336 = -0.082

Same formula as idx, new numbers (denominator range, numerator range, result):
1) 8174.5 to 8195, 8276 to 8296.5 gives 0.97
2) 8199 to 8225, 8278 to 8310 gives 0.93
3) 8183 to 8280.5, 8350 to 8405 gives 0.91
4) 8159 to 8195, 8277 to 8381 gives 1.03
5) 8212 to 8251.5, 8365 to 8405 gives 0.93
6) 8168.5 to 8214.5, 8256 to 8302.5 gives 1.02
